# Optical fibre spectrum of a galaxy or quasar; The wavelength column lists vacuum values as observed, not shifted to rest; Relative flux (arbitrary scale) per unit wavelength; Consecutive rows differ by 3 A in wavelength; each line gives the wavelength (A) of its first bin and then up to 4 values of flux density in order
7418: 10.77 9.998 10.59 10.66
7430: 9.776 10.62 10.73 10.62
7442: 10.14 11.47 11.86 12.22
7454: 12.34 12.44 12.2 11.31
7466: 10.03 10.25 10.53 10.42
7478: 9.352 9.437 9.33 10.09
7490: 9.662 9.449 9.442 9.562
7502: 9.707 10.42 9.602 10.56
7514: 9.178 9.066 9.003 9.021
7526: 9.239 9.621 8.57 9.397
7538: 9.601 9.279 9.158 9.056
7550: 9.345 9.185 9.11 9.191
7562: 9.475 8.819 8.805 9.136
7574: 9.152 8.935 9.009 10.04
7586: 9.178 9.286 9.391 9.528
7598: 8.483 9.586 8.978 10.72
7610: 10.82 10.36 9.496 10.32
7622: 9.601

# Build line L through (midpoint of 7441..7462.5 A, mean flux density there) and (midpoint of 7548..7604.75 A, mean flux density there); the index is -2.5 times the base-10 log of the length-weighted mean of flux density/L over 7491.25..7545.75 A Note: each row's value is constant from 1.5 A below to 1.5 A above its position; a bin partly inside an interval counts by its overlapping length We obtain 0.11 mag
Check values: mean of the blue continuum 11.8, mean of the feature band 9.44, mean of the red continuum 9.19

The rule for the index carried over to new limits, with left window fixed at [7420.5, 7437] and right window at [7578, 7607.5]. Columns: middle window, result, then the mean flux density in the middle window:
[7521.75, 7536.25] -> 0.069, 9.17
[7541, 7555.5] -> 0.053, 9.19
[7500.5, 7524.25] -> 0.034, 9.58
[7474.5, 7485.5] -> 0.058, 9.56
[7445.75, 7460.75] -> -0.187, 12.2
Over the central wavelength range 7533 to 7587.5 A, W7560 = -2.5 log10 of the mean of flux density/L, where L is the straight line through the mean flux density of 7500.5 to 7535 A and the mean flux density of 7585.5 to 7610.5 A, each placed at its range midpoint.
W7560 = 0.03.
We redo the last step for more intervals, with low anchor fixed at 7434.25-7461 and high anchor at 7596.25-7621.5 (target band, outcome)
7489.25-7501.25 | 0.16 mag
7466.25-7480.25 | 0.12 mag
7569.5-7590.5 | 0.10 mag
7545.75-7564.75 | 0.13 mag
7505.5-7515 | 0.10 mag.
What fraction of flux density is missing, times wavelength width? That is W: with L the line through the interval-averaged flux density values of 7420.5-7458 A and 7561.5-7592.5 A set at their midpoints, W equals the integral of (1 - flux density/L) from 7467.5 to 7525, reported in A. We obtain 3.3 A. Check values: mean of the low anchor 11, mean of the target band 9.68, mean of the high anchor 9.19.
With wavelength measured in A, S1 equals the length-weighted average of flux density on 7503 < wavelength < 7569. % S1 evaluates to 9.31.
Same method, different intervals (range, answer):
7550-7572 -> 9.12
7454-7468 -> 11.5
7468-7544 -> 9.58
